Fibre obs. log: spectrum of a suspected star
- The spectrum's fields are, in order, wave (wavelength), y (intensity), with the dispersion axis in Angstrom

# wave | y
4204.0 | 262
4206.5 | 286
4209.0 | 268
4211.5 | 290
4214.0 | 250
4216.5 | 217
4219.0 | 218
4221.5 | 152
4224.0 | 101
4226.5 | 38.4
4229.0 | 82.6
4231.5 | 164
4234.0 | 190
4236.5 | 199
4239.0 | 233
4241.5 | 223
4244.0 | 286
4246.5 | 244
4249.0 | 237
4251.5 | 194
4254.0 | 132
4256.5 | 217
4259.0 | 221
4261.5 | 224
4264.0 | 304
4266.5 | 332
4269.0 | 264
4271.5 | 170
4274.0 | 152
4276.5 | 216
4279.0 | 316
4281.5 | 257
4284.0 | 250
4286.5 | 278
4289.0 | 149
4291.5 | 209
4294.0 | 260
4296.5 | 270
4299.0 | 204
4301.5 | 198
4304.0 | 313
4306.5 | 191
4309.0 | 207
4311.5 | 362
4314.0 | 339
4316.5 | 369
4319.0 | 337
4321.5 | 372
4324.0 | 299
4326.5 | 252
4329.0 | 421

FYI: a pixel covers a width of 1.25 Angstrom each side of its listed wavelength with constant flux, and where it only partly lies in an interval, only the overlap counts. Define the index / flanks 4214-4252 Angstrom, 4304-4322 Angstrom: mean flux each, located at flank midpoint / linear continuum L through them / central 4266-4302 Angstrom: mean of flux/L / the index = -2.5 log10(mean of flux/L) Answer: 0.13 mag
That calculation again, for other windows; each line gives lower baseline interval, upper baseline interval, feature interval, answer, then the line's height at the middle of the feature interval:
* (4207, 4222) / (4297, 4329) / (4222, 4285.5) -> 0.24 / 260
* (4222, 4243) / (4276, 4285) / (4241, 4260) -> -0.13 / 196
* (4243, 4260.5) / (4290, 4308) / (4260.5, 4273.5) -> -0.14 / 223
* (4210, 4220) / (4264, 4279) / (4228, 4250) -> 0.17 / 243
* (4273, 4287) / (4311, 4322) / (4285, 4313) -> 0.24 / 302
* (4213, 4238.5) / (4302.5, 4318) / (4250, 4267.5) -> -0.07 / 215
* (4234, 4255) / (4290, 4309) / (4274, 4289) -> -0.08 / 227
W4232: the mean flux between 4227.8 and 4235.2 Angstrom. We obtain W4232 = 146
